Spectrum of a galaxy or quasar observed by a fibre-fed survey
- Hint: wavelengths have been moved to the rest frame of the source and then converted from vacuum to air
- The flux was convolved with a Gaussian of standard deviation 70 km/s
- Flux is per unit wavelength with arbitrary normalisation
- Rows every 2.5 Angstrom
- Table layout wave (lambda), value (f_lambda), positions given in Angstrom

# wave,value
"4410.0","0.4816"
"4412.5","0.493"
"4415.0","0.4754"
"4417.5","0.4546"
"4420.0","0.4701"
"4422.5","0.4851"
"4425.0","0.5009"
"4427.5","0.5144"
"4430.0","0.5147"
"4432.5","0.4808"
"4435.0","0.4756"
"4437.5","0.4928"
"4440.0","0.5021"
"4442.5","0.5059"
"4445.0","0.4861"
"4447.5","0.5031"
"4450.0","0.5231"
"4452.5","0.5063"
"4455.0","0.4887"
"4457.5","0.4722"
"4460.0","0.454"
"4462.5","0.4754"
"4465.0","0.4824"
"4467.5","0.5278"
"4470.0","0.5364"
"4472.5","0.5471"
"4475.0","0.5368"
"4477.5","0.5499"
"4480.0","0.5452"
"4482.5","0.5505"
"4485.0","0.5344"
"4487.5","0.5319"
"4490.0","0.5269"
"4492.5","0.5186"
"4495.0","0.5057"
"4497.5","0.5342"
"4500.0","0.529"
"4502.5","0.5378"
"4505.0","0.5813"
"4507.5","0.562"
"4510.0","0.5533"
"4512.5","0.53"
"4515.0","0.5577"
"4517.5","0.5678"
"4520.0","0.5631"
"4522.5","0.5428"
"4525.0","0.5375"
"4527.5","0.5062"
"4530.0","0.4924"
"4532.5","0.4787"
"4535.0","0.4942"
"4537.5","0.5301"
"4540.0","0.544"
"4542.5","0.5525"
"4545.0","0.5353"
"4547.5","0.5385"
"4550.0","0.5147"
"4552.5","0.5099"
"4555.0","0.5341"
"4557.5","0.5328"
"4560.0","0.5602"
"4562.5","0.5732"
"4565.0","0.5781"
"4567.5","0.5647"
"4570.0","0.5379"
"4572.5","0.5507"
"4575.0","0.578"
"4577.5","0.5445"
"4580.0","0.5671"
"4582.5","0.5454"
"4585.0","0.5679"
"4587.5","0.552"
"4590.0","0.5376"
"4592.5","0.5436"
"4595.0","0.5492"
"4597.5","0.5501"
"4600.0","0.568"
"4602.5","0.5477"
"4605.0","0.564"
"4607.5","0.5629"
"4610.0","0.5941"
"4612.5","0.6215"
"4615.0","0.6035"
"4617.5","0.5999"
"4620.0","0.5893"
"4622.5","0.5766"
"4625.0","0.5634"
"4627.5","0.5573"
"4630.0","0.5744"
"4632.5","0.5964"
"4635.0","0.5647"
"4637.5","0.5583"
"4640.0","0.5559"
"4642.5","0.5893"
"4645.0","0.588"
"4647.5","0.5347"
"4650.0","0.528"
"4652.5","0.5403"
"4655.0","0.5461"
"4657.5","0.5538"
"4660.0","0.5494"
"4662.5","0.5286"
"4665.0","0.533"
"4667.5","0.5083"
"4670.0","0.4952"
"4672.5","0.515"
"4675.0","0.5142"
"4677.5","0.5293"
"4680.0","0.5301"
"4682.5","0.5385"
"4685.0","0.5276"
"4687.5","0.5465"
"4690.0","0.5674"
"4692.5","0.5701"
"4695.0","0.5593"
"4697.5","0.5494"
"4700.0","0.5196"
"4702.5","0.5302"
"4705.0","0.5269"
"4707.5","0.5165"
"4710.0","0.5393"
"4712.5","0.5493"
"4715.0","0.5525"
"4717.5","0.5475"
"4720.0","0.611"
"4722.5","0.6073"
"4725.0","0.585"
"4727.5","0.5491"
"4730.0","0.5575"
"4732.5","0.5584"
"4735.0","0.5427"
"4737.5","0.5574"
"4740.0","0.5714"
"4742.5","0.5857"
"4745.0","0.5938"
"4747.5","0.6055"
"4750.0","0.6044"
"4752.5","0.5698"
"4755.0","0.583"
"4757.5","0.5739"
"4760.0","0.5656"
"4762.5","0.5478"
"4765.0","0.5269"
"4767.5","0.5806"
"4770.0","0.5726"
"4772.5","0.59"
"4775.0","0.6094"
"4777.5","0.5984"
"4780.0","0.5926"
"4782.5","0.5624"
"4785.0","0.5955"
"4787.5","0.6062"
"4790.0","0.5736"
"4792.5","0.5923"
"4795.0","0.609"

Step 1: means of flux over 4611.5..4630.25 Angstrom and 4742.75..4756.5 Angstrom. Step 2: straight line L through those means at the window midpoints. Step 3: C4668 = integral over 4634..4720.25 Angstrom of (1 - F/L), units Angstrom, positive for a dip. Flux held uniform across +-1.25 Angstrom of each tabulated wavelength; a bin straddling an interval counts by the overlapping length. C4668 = 6.68 Angstrom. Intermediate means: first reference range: 0.586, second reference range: 0.591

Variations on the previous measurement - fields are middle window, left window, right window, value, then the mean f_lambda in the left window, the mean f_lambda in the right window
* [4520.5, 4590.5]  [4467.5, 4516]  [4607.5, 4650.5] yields 2.2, 0.54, 0.577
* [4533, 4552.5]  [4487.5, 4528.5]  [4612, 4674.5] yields 0.7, 0.541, 0.558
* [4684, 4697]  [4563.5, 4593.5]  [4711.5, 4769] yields 0.3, 0.556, 0.571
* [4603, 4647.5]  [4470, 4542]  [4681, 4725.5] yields -2.7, 0.536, 0.552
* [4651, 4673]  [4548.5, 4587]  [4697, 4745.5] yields 1.0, 0.551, 0.557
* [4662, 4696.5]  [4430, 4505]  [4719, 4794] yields 1.7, 0.514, 0.579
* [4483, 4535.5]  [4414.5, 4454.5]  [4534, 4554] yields -1.7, 0.493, 0.528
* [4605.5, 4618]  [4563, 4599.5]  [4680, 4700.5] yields -0.9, 0.555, 0.547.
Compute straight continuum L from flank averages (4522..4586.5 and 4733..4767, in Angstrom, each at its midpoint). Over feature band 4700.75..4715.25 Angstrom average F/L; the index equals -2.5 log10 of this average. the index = 0.06 mag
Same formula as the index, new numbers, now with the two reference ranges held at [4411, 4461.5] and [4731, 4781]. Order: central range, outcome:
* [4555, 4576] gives -0.07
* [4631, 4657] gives -0.03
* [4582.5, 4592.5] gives -0.04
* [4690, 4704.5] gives 0.03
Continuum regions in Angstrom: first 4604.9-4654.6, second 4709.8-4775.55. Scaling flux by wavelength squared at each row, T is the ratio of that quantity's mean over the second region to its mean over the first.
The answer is 1.0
